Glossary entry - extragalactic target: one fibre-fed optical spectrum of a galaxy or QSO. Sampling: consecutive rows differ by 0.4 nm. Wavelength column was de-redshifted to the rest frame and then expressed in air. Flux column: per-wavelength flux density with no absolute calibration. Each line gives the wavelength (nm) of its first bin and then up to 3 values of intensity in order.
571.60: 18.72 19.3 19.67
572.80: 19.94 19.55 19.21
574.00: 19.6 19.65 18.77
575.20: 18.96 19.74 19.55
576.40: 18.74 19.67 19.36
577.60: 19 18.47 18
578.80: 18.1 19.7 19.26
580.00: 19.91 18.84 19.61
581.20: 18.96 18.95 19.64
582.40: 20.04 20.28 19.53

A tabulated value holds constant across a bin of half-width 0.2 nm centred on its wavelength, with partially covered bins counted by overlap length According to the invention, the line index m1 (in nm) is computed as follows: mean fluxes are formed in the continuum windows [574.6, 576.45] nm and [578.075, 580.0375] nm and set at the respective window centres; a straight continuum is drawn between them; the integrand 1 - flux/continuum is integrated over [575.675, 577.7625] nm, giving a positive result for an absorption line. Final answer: -0.02 nm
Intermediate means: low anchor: 19.2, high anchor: 18.9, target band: 19.3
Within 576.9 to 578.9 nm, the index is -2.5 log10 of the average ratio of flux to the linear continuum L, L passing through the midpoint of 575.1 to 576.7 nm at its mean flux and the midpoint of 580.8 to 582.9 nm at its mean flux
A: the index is 0.04 mag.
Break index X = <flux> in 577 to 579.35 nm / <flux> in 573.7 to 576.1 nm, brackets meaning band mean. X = 1.0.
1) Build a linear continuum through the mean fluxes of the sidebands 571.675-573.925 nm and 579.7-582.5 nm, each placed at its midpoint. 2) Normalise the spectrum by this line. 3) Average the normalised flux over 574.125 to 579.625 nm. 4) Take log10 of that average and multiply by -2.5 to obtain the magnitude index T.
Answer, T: 0.021 mag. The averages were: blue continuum 19.5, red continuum 19.4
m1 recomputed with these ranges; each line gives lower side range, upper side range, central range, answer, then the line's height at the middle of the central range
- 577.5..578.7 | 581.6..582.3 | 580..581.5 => -0.01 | 19.2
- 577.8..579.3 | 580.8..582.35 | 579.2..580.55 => -0.04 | 18.9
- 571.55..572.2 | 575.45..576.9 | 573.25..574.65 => -0.02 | 19.2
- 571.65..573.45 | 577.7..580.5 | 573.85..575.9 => 0.00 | 19.3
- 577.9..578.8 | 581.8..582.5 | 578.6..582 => -0.03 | 19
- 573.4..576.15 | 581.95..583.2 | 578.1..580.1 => 0.08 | 19.7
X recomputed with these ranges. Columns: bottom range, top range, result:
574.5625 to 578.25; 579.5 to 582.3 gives 1.01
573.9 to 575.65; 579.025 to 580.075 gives 1.02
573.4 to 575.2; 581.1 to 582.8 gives 1.01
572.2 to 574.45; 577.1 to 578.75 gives 0.95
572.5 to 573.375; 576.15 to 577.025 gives 0.97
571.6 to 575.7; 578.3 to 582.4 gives 0.99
